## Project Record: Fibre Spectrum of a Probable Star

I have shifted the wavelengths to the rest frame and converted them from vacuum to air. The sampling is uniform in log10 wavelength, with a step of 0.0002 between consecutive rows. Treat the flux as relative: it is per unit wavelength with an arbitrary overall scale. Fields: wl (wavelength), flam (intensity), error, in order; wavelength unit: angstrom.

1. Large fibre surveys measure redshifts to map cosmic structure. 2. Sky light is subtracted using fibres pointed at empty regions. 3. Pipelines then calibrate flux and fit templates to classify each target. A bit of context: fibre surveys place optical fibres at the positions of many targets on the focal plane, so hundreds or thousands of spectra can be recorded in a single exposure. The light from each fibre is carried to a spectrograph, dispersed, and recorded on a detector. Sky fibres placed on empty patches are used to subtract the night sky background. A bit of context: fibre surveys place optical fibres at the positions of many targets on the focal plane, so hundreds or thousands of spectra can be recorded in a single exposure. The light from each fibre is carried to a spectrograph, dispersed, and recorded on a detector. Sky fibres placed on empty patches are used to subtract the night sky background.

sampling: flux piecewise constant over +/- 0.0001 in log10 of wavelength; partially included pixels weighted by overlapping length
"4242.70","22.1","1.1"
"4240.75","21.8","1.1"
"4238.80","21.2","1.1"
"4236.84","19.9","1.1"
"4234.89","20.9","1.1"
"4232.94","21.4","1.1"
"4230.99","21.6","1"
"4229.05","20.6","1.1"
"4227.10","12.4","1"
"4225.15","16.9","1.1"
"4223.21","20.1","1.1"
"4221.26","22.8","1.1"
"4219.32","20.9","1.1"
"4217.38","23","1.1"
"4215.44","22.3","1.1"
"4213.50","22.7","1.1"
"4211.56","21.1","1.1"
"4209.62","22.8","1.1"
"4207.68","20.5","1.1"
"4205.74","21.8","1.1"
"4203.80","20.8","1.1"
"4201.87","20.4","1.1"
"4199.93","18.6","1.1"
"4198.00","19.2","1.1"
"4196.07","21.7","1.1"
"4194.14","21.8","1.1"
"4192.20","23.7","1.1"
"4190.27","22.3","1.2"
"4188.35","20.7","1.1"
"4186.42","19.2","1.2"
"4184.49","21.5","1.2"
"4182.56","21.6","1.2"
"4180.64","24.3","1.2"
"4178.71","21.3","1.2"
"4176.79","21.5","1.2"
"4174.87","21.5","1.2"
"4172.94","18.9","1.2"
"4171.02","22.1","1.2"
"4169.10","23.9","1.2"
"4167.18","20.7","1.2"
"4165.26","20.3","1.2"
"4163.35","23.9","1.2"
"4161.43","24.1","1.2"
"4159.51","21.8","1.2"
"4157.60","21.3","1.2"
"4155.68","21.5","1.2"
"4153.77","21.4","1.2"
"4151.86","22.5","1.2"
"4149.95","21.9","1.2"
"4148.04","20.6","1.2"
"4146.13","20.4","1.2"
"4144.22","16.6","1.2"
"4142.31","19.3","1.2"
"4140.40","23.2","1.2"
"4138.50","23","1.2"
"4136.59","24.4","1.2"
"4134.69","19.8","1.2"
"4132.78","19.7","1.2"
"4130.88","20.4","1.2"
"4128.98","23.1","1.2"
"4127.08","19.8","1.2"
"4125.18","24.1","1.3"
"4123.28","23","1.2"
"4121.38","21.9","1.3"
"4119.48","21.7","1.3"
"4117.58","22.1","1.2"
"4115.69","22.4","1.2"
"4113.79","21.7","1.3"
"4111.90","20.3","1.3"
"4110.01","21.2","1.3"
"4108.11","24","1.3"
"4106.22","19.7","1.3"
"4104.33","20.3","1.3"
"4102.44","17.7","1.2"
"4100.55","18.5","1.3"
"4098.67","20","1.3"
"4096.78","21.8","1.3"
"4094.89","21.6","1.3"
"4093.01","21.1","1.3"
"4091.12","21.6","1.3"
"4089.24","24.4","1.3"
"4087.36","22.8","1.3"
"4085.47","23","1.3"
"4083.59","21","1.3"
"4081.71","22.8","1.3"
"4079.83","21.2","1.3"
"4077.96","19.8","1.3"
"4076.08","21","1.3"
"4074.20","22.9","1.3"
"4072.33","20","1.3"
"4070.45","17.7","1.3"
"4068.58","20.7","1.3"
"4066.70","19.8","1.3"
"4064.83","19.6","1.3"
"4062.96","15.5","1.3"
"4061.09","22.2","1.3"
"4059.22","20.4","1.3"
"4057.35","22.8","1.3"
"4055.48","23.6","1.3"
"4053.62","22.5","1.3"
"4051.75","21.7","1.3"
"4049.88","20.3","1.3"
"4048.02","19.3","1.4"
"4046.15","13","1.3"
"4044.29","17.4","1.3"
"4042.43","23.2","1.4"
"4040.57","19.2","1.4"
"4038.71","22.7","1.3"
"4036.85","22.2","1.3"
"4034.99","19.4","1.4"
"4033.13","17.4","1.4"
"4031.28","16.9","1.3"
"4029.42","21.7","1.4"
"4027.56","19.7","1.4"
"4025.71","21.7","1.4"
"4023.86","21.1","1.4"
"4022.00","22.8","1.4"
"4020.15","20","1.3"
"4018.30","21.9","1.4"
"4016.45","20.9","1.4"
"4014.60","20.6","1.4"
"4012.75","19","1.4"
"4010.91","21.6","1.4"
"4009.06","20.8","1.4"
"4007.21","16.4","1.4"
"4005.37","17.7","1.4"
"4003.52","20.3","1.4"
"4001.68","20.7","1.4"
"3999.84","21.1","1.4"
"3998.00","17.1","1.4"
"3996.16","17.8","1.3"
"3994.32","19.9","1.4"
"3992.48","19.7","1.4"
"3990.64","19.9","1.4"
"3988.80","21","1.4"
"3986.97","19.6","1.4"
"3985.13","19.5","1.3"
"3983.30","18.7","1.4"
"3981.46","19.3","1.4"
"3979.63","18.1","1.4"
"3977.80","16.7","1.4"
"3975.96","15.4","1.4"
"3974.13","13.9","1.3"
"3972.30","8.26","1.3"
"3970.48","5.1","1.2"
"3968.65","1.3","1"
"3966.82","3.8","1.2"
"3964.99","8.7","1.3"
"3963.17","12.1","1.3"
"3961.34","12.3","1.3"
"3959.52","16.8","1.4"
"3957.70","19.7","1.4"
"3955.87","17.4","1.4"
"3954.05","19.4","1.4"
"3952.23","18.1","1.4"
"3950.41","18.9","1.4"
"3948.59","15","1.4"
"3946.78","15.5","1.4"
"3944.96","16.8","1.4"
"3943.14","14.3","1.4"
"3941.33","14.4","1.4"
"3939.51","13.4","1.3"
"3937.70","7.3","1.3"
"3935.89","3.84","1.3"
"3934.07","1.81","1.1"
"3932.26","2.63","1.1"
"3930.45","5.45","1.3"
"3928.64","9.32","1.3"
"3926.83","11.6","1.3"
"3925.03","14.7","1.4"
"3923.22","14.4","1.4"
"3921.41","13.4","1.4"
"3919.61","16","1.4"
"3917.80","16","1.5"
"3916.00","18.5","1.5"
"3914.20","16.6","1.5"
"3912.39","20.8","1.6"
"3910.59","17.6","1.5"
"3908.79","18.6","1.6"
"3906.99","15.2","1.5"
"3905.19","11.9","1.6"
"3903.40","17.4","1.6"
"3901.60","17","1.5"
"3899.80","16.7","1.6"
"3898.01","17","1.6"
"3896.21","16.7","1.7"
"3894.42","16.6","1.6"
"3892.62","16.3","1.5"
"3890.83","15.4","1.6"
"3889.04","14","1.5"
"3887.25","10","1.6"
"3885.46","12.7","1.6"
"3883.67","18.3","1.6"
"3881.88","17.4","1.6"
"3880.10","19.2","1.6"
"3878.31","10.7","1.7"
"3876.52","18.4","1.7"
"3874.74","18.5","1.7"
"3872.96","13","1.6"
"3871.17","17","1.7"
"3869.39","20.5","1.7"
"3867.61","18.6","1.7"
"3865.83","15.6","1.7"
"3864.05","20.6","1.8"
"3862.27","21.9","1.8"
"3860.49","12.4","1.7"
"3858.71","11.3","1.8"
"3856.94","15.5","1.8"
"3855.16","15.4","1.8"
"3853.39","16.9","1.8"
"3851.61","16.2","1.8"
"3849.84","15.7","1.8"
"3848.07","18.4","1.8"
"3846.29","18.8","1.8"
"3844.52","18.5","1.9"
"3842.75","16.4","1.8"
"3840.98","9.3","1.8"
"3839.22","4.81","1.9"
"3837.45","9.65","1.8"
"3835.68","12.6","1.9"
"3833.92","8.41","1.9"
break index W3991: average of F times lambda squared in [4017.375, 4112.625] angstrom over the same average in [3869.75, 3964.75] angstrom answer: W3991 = 1.5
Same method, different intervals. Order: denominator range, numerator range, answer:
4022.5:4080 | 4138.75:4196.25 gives 1.13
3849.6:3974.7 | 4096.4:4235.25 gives 1.68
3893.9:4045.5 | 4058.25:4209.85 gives 1.41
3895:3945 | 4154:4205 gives 1.81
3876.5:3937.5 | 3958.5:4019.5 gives 1.24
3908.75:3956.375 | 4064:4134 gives 1.69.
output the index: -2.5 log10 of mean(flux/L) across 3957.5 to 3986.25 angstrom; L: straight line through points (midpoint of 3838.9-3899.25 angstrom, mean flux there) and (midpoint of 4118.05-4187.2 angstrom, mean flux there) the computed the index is 0.35 mag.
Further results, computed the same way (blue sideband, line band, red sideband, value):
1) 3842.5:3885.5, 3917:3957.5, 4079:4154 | 0.38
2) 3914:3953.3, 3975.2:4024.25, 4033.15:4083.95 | -0.17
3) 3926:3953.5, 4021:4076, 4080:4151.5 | -0.16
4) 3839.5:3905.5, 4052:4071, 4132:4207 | -0.06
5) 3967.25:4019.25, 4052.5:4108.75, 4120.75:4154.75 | -0.06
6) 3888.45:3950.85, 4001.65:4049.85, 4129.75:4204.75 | -0.16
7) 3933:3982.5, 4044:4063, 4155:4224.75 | -0.22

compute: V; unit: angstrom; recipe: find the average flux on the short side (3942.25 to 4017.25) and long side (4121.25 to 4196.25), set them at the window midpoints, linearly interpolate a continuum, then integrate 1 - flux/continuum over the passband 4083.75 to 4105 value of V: -1.5 angstrom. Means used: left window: 16.6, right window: 21.6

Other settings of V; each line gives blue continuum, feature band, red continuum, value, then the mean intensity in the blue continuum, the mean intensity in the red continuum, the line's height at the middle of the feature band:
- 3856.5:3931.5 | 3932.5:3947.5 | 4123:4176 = 5.60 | 15.7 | 21.5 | 16.7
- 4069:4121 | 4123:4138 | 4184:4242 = -0.49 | 21.2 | 20.8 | 21.1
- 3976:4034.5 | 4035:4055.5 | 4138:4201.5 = -0.25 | 19.6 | 21.4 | 20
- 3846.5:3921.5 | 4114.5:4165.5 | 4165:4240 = -3.97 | 16.4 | 21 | 20.1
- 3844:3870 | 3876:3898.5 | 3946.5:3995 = 1.43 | 17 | 15.3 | 16.6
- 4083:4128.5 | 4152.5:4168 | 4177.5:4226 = -0.37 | 21.5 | 21.3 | 21.4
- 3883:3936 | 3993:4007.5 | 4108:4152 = -1.64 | 14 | 21.5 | 17.1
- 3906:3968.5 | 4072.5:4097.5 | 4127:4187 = -4.06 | 13.4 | 21.5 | 18.8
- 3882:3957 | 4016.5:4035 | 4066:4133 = -1.92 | 14.4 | 21.3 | 18.4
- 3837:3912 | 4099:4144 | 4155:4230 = -2.86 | 15.8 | 21.2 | 20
